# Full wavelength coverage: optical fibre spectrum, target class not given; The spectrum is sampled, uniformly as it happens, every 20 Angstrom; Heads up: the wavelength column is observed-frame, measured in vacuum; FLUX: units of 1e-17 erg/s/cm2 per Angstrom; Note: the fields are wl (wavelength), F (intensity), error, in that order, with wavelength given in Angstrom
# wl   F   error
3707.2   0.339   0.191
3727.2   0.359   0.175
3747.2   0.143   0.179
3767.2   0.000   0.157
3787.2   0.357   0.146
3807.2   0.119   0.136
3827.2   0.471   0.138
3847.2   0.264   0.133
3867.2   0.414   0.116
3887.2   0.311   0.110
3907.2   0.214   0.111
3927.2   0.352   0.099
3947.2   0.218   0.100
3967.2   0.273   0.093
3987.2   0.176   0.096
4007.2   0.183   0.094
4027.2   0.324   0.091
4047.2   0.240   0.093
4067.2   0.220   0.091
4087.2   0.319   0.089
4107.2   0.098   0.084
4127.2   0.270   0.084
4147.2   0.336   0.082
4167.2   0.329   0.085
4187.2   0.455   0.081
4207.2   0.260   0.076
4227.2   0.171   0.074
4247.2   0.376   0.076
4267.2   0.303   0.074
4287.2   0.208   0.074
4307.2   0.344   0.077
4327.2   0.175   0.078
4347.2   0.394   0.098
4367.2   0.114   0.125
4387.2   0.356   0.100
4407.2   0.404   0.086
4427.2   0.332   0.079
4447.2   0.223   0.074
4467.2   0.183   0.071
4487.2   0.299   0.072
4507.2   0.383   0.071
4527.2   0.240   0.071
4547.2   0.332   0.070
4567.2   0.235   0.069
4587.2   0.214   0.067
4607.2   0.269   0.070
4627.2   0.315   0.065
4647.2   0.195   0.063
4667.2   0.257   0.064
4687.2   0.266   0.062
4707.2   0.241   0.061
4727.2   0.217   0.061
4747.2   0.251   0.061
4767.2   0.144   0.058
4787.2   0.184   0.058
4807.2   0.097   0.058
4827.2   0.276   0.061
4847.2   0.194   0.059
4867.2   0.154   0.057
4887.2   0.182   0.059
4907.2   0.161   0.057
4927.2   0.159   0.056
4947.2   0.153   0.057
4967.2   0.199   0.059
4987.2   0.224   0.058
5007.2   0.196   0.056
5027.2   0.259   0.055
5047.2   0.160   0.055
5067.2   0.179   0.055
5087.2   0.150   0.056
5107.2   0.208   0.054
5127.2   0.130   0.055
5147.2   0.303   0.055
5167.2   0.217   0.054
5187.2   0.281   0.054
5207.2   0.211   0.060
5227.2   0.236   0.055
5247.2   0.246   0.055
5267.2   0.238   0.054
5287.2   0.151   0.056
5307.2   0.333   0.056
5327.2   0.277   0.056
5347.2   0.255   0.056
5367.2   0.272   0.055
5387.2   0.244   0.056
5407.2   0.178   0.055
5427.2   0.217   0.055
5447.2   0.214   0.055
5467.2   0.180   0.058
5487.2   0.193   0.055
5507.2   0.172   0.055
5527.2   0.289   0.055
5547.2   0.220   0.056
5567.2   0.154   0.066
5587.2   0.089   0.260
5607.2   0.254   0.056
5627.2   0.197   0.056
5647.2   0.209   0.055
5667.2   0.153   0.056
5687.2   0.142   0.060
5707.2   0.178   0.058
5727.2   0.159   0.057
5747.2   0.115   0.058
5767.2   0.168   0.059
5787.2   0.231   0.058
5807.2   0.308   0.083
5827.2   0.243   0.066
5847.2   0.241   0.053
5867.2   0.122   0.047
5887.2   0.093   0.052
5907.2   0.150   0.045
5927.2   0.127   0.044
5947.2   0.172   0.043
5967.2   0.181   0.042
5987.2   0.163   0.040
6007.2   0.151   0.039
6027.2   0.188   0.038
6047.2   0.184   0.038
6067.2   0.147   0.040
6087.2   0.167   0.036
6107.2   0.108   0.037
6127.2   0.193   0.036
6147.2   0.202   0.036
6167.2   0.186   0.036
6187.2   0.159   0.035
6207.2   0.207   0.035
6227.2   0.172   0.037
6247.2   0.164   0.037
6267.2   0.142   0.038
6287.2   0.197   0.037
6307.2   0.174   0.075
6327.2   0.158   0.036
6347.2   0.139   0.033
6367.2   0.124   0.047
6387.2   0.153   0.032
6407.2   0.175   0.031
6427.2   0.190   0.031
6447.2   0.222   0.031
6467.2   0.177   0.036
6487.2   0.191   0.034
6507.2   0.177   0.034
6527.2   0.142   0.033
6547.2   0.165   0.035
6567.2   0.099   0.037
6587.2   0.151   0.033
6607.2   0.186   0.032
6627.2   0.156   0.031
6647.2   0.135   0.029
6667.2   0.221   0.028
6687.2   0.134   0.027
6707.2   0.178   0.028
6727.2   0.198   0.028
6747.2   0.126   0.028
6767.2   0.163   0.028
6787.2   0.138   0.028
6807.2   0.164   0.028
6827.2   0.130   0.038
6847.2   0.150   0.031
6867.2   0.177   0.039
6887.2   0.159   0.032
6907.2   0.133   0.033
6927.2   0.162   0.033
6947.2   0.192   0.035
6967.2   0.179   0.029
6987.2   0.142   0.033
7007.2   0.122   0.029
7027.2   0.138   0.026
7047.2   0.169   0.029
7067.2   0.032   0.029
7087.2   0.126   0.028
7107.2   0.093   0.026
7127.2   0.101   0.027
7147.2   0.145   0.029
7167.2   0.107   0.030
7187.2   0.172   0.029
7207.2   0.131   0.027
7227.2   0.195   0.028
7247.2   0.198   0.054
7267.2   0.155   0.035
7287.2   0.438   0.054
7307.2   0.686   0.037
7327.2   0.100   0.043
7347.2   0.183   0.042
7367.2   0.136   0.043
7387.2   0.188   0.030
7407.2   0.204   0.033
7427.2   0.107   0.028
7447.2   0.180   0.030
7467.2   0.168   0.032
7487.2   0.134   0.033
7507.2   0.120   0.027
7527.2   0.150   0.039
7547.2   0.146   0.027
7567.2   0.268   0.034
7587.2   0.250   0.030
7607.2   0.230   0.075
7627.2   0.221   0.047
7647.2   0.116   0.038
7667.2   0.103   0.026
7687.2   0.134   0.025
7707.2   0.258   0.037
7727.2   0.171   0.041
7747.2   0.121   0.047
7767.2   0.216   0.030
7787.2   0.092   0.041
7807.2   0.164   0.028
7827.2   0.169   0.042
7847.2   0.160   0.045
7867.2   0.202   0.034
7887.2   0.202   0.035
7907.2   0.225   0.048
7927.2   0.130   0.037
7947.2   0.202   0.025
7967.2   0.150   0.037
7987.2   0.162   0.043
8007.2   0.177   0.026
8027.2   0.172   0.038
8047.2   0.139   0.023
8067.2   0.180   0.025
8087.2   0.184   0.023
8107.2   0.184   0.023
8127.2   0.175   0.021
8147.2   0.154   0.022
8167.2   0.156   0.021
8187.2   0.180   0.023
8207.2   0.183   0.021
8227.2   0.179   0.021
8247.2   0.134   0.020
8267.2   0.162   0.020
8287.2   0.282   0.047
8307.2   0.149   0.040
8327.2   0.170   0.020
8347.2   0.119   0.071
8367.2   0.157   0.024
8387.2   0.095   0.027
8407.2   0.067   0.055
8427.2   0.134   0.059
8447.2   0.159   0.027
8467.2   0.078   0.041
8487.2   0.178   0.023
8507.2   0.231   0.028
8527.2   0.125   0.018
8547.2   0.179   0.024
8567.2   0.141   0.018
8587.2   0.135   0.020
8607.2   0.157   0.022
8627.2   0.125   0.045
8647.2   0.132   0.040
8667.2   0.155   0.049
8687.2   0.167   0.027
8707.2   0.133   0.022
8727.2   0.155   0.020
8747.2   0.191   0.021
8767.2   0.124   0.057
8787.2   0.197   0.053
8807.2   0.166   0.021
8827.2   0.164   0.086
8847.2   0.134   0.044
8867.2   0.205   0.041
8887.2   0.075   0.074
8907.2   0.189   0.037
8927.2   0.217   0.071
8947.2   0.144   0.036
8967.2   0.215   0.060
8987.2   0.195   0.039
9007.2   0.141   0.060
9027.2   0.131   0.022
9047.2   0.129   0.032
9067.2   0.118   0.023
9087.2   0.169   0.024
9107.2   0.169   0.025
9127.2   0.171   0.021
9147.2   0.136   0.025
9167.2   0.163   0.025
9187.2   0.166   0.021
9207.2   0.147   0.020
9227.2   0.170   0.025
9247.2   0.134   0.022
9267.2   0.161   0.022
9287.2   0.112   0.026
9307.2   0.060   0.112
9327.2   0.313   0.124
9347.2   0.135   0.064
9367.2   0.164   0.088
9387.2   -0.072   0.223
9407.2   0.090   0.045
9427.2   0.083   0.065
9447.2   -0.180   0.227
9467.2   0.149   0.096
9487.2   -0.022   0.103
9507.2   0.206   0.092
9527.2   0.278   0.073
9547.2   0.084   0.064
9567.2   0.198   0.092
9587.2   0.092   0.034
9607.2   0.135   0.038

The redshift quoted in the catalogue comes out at 0.958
